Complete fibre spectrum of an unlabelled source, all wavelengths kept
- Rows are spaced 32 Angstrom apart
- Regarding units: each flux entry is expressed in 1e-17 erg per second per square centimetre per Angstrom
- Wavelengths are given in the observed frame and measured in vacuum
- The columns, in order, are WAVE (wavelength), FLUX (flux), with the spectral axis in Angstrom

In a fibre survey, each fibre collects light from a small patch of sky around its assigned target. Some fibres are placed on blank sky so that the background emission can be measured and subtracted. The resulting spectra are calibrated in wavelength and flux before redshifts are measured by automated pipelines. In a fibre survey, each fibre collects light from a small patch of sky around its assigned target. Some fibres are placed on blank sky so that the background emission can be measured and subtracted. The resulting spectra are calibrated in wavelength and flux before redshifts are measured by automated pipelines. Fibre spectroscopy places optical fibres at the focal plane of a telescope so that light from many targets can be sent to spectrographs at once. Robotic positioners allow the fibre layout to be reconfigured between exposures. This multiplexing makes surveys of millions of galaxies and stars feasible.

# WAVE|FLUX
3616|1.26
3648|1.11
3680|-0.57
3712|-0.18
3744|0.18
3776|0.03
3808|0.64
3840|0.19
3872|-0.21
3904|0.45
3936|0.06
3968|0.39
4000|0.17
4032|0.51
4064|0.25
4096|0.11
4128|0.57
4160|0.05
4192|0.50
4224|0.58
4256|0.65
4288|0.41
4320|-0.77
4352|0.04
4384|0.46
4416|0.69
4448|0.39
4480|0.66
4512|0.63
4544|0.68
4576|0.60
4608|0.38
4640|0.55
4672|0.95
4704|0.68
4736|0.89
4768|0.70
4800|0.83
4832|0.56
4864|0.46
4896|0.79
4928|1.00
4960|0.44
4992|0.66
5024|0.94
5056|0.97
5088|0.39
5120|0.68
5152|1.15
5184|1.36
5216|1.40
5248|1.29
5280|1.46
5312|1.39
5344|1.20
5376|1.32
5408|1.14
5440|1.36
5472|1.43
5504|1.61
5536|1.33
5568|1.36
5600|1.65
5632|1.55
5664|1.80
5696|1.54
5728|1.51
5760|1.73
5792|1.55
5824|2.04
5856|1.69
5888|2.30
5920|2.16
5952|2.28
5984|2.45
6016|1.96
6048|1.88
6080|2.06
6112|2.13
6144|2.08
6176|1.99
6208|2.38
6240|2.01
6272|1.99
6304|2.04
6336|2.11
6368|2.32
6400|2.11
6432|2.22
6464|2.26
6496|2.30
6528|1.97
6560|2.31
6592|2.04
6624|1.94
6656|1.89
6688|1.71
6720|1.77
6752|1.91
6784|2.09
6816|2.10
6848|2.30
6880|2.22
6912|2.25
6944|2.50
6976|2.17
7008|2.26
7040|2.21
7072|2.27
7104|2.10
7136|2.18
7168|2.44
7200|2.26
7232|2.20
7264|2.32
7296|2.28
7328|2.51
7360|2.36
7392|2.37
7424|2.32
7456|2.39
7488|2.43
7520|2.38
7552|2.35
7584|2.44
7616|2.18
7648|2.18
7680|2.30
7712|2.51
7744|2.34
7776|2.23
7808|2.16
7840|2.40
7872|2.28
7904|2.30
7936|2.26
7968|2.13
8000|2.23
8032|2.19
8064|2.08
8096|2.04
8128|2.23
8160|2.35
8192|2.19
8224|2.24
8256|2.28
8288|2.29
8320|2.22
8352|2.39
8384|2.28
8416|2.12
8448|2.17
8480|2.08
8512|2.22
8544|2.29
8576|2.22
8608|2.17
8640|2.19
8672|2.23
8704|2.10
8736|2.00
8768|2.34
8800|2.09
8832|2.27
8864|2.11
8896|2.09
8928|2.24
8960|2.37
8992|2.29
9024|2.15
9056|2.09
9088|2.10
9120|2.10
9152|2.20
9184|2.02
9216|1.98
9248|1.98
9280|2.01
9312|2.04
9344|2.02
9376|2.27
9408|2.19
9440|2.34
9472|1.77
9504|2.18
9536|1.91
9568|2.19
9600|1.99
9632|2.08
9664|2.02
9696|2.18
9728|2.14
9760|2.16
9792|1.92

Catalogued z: 0.293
